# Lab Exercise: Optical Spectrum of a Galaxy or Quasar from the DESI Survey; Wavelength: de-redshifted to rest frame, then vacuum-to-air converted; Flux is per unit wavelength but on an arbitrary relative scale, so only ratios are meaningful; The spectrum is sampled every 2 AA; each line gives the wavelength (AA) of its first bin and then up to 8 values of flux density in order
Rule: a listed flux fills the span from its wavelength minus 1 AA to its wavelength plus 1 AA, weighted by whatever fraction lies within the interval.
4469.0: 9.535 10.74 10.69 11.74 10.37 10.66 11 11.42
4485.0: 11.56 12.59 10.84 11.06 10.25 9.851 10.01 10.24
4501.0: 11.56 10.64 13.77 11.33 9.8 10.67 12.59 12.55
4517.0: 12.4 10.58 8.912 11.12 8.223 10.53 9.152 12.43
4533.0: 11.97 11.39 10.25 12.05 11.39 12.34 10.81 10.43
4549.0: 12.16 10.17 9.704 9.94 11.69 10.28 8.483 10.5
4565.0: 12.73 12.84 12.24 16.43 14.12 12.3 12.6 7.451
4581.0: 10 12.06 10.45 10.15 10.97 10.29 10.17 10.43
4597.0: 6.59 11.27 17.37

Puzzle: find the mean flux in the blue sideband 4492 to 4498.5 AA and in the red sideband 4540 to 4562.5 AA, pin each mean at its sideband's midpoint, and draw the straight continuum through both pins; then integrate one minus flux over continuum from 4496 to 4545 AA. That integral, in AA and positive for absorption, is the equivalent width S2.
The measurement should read -3.5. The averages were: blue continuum 10.1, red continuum 10.7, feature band 11.1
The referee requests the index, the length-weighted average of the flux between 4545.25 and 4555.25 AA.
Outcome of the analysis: 10.5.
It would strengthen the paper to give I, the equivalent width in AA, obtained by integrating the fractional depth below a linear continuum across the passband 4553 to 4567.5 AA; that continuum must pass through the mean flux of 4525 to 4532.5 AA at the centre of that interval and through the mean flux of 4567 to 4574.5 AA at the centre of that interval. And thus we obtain 2.6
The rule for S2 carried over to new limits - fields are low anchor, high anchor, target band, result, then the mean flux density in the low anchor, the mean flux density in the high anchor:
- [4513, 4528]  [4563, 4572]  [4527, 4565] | 3.7 AA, 10.7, 13.2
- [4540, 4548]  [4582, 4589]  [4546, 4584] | -1.1 AA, 11.2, 10.9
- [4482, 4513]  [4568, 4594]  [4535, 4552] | 0.1 AA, 11.1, 11.5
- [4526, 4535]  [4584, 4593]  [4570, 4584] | -2.1 AA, 11.1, 10.4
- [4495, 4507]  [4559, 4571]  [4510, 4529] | 0.9 AA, 11.1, 11.7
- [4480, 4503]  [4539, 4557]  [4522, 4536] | 0.4 AA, 10.9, 11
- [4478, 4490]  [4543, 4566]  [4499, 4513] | -0.2 AA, 11.3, 10.7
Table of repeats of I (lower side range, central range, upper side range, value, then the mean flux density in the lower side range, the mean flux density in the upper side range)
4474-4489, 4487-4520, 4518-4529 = -2.14 AA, 11.3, 9.81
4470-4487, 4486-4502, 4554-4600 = 0.44 AA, 11.1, 11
